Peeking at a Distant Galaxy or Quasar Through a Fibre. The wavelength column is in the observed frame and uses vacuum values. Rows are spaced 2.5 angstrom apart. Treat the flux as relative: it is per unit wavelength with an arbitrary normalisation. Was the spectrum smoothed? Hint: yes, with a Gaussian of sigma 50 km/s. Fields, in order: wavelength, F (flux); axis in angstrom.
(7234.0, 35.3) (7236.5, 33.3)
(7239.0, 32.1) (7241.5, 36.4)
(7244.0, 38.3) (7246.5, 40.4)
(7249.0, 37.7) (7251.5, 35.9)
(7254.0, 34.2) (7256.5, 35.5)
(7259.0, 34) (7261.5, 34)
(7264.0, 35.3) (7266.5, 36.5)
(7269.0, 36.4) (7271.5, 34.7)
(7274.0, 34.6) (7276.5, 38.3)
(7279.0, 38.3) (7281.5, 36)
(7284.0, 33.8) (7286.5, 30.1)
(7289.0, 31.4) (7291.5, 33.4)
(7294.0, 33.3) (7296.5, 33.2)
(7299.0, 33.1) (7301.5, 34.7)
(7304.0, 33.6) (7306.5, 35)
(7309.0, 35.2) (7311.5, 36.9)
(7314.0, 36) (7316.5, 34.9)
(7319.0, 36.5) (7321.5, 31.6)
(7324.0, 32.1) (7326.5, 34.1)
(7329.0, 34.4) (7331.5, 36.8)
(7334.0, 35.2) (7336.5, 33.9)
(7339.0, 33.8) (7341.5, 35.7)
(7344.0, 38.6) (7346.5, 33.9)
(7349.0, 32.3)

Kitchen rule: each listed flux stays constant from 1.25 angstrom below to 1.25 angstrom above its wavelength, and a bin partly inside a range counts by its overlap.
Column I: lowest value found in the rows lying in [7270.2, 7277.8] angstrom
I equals 34.6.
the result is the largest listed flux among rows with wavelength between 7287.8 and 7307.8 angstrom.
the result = 35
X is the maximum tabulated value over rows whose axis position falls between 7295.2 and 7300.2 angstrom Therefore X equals 33.2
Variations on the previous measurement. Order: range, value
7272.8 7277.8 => 38.3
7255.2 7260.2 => 35.5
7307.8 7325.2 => 36.9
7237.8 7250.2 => 40.4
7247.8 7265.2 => 37.7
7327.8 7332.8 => 36.8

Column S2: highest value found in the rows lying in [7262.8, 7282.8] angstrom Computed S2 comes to 38.3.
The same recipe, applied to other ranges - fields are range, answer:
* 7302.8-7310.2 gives 35.2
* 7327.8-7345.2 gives 38.6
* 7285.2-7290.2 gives 31.4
